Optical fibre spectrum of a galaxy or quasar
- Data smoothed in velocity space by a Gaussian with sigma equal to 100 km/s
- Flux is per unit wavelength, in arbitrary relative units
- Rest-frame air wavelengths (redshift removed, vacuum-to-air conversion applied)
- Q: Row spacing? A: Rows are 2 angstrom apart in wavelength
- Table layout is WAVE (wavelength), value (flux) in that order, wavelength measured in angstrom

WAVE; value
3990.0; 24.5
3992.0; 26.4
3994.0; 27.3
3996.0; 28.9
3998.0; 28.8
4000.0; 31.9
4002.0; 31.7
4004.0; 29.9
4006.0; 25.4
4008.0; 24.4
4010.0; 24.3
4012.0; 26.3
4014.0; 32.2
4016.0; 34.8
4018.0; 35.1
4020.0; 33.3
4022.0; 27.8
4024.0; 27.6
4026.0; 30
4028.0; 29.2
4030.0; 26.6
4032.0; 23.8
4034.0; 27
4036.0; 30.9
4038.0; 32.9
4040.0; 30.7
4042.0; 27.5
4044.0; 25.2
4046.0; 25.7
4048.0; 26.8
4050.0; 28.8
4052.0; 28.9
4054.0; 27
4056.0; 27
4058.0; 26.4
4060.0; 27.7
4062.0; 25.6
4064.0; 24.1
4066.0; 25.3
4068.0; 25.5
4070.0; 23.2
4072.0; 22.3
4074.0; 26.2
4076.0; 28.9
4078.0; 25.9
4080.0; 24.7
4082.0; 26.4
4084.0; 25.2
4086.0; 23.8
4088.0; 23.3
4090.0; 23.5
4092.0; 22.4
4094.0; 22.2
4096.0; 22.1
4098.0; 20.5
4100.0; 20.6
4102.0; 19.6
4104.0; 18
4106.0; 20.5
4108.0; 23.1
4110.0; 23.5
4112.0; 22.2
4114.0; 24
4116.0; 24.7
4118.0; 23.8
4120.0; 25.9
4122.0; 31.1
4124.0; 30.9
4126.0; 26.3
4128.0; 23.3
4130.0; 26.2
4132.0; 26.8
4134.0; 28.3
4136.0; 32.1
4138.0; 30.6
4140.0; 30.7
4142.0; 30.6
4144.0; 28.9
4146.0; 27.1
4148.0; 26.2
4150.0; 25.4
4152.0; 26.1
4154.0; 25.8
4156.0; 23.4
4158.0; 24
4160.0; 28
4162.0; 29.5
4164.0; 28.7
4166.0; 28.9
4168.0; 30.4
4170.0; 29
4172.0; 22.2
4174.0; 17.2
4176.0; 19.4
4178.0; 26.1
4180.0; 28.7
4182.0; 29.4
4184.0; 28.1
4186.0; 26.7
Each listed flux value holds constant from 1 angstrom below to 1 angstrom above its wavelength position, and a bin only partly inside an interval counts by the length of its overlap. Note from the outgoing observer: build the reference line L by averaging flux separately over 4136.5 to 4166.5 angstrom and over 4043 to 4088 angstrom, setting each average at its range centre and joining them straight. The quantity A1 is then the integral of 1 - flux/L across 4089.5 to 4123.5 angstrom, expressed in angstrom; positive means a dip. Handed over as 4.9 angstrom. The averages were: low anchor 25.9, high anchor 27.6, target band 22.9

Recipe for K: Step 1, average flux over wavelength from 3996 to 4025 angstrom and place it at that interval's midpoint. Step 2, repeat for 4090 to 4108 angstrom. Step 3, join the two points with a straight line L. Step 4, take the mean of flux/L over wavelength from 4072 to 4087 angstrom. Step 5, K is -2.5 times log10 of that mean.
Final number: -0.123 mag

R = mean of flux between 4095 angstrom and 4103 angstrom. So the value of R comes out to 20.7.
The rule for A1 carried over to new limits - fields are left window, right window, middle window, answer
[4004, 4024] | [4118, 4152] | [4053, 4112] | 9.5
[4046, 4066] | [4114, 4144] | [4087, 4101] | 2.7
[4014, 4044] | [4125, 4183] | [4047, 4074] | 2.8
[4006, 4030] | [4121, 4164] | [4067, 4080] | 1.5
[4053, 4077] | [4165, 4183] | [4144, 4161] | -0.1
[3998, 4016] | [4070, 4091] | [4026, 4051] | -0.9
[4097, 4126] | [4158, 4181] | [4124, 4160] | -3.5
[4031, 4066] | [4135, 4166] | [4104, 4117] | 2.4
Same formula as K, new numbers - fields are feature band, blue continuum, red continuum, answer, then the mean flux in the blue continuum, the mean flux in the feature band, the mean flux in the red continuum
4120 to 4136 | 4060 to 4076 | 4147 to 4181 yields -0.09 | 25.1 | 27.7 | 25.8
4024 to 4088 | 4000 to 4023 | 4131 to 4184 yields 0.09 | 29.7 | 26.7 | 27.1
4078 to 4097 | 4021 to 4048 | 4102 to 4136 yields 0.10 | 28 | 23.8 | 25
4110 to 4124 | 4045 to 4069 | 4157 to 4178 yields 0.02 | 26.6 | 25.6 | 25.7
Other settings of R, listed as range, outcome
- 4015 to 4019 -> 35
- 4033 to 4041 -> 30.4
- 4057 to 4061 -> 27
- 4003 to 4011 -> 26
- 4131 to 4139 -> 29.4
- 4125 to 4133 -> 25.6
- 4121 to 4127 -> 29.4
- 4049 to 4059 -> 27.6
